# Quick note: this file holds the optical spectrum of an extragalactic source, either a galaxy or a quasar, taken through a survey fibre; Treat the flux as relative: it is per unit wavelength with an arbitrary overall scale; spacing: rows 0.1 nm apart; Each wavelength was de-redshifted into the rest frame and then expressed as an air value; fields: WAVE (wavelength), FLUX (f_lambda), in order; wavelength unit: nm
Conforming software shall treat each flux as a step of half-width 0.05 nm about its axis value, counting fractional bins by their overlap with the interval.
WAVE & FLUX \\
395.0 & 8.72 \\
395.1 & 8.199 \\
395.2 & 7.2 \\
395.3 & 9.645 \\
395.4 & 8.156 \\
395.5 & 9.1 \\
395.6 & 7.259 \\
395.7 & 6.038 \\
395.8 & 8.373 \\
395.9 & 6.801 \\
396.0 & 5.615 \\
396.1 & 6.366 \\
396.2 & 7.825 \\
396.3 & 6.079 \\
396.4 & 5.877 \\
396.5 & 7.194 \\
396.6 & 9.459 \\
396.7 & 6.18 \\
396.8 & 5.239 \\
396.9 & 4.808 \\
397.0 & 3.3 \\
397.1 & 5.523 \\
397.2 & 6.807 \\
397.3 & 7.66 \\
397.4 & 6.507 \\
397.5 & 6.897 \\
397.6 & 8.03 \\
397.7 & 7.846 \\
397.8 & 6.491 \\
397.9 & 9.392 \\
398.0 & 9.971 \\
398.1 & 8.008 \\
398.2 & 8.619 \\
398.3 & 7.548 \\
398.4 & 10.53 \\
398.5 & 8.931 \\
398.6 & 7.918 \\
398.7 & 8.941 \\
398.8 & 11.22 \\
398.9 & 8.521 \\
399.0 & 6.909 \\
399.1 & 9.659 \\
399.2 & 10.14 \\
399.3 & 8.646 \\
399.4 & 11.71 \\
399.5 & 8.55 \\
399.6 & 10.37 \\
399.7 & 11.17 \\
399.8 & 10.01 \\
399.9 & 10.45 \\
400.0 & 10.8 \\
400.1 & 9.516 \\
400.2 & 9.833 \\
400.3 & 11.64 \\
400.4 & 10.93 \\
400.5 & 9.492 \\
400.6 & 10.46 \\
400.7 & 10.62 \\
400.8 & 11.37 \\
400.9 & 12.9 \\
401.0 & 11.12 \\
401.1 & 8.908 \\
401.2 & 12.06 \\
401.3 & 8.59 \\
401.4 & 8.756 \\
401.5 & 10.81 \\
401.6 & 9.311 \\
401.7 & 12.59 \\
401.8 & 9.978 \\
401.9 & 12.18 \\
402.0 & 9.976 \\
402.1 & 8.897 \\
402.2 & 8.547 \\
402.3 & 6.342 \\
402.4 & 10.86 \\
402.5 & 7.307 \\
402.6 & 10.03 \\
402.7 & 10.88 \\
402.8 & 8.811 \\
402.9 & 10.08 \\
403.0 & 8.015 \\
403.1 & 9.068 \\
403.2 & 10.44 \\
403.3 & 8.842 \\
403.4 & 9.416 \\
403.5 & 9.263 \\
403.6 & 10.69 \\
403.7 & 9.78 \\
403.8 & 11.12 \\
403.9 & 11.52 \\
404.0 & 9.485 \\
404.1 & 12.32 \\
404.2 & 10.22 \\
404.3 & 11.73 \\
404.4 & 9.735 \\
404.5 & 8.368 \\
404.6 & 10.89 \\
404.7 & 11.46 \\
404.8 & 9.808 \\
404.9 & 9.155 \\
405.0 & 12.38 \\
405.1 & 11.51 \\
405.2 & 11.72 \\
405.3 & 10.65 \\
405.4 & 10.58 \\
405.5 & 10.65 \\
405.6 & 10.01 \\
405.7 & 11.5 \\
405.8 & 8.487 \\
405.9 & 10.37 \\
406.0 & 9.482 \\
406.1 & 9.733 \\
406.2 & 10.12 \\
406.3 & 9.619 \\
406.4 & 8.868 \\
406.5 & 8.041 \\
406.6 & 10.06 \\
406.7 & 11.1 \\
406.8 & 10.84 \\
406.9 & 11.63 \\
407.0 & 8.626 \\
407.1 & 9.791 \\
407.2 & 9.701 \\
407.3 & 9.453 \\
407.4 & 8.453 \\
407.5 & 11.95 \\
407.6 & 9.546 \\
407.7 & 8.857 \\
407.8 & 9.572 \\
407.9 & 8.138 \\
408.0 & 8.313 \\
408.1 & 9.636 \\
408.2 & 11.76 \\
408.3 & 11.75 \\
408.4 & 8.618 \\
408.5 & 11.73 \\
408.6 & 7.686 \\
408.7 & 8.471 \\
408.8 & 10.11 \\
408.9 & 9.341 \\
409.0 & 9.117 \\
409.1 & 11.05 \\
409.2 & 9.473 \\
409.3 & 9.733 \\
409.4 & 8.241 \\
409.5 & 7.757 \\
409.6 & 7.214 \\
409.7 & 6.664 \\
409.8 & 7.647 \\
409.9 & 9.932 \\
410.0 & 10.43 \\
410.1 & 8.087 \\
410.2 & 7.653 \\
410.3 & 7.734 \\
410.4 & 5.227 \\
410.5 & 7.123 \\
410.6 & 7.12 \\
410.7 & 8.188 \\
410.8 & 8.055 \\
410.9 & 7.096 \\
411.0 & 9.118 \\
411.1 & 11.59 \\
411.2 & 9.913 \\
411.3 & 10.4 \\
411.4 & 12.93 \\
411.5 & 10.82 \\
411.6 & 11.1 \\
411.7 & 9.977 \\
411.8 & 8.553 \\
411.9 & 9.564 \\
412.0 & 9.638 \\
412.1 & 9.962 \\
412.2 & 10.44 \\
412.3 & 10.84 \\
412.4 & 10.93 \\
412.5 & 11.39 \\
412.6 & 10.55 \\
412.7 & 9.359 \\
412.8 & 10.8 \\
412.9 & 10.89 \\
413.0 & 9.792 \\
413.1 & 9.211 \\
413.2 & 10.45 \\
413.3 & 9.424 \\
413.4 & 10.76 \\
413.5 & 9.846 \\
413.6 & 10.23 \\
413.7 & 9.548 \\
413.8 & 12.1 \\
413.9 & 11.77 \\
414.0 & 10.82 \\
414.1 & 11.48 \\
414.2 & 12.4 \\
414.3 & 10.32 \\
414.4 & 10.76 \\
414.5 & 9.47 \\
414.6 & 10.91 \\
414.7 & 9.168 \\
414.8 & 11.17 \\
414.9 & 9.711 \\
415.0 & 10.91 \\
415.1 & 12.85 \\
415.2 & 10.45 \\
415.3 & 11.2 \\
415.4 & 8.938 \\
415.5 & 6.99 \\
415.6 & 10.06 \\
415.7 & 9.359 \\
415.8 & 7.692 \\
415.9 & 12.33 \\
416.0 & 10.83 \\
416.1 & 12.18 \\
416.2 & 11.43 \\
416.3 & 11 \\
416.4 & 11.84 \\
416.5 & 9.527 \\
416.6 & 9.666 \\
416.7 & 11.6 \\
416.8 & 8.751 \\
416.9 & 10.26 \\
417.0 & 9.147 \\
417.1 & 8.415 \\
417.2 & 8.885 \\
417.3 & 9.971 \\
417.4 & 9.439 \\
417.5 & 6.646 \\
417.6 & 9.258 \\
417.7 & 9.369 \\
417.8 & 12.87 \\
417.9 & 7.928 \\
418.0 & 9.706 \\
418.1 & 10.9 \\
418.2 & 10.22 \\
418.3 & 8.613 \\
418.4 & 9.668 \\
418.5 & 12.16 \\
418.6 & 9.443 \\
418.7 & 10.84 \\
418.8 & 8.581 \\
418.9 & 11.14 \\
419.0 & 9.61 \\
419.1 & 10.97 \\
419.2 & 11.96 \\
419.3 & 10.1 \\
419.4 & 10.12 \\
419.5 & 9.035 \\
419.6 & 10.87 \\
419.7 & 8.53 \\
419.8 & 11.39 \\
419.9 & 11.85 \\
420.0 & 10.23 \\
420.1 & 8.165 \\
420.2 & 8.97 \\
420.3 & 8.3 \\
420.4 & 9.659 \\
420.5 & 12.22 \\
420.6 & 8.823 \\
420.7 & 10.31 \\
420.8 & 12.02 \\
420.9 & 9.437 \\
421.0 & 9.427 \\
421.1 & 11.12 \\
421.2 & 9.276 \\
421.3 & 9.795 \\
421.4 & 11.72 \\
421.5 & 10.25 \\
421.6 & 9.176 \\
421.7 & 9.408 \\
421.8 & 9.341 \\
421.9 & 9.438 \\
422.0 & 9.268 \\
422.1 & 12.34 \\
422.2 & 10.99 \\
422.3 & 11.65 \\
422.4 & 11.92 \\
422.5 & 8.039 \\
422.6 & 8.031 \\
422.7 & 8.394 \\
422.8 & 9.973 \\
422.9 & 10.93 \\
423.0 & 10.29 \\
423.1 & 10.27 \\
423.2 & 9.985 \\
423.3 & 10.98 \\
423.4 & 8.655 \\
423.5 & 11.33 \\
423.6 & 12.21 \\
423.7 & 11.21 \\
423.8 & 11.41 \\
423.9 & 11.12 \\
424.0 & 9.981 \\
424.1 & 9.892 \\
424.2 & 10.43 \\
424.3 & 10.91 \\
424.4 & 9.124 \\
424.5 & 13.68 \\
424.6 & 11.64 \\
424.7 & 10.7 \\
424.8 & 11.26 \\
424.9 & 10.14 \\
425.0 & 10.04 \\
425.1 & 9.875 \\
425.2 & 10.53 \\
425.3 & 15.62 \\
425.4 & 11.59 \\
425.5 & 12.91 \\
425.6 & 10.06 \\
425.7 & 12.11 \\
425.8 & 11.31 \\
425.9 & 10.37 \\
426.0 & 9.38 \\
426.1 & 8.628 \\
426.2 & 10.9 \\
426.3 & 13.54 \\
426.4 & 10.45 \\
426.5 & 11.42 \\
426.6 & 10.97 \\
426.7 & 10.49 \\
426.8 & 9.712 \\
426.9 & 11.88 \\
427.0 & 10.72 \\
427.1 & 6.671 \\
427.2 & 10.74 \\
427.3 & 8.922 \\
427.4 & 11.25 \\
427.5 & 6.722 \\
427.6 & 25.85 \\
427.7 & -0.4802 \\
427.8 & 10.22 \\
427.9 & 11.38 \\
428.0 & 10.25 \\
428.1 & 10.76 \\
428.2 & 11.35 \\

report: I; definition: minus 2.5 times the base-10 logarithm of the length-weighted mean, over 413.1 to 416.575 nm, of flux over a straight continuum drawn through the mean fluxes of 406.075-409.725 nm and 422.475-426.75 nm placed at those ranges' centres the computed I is -0.052 mag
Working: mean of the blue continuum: 9.5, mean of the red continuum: 10.7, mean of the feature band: 10.5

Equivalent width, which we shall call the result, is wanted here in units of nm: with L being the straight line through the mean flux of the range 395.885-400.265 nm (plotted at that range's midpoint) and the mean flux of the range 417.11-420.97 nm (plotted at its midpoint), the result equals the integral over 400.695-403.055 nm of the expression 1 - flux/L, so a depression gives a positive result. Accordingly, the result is -0.41 nm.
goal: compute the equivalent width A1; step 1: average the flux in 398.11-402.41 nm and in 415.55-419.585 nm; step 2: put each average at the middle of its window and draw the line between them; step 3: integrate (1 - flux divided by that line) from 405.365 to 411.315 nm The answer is 0.409 nm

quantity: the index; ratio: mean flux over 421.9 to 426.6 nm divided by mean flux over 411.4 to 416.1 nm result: 1.04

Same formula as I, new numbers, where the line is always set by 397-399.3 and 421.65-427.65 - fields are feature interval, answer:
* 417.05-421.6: 0.03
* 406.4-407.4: -0.09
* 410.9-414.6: -0.09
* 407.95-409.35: -0.06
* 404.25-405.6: -0.20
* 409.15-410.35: 0.12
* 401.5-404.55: -0.14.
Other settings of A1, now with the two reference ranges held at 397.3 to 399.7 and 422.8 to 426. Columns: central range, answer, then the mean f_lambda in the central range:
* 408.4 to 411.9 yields 0.28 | 8.98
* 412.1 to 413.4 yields -0.05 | 10.3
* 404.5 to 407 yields -0.24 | 10.3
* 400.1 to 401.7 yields -0.27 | 10.5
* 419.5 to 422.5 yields 0.14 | 10.1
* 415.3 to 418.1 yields 0.13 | 9.83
